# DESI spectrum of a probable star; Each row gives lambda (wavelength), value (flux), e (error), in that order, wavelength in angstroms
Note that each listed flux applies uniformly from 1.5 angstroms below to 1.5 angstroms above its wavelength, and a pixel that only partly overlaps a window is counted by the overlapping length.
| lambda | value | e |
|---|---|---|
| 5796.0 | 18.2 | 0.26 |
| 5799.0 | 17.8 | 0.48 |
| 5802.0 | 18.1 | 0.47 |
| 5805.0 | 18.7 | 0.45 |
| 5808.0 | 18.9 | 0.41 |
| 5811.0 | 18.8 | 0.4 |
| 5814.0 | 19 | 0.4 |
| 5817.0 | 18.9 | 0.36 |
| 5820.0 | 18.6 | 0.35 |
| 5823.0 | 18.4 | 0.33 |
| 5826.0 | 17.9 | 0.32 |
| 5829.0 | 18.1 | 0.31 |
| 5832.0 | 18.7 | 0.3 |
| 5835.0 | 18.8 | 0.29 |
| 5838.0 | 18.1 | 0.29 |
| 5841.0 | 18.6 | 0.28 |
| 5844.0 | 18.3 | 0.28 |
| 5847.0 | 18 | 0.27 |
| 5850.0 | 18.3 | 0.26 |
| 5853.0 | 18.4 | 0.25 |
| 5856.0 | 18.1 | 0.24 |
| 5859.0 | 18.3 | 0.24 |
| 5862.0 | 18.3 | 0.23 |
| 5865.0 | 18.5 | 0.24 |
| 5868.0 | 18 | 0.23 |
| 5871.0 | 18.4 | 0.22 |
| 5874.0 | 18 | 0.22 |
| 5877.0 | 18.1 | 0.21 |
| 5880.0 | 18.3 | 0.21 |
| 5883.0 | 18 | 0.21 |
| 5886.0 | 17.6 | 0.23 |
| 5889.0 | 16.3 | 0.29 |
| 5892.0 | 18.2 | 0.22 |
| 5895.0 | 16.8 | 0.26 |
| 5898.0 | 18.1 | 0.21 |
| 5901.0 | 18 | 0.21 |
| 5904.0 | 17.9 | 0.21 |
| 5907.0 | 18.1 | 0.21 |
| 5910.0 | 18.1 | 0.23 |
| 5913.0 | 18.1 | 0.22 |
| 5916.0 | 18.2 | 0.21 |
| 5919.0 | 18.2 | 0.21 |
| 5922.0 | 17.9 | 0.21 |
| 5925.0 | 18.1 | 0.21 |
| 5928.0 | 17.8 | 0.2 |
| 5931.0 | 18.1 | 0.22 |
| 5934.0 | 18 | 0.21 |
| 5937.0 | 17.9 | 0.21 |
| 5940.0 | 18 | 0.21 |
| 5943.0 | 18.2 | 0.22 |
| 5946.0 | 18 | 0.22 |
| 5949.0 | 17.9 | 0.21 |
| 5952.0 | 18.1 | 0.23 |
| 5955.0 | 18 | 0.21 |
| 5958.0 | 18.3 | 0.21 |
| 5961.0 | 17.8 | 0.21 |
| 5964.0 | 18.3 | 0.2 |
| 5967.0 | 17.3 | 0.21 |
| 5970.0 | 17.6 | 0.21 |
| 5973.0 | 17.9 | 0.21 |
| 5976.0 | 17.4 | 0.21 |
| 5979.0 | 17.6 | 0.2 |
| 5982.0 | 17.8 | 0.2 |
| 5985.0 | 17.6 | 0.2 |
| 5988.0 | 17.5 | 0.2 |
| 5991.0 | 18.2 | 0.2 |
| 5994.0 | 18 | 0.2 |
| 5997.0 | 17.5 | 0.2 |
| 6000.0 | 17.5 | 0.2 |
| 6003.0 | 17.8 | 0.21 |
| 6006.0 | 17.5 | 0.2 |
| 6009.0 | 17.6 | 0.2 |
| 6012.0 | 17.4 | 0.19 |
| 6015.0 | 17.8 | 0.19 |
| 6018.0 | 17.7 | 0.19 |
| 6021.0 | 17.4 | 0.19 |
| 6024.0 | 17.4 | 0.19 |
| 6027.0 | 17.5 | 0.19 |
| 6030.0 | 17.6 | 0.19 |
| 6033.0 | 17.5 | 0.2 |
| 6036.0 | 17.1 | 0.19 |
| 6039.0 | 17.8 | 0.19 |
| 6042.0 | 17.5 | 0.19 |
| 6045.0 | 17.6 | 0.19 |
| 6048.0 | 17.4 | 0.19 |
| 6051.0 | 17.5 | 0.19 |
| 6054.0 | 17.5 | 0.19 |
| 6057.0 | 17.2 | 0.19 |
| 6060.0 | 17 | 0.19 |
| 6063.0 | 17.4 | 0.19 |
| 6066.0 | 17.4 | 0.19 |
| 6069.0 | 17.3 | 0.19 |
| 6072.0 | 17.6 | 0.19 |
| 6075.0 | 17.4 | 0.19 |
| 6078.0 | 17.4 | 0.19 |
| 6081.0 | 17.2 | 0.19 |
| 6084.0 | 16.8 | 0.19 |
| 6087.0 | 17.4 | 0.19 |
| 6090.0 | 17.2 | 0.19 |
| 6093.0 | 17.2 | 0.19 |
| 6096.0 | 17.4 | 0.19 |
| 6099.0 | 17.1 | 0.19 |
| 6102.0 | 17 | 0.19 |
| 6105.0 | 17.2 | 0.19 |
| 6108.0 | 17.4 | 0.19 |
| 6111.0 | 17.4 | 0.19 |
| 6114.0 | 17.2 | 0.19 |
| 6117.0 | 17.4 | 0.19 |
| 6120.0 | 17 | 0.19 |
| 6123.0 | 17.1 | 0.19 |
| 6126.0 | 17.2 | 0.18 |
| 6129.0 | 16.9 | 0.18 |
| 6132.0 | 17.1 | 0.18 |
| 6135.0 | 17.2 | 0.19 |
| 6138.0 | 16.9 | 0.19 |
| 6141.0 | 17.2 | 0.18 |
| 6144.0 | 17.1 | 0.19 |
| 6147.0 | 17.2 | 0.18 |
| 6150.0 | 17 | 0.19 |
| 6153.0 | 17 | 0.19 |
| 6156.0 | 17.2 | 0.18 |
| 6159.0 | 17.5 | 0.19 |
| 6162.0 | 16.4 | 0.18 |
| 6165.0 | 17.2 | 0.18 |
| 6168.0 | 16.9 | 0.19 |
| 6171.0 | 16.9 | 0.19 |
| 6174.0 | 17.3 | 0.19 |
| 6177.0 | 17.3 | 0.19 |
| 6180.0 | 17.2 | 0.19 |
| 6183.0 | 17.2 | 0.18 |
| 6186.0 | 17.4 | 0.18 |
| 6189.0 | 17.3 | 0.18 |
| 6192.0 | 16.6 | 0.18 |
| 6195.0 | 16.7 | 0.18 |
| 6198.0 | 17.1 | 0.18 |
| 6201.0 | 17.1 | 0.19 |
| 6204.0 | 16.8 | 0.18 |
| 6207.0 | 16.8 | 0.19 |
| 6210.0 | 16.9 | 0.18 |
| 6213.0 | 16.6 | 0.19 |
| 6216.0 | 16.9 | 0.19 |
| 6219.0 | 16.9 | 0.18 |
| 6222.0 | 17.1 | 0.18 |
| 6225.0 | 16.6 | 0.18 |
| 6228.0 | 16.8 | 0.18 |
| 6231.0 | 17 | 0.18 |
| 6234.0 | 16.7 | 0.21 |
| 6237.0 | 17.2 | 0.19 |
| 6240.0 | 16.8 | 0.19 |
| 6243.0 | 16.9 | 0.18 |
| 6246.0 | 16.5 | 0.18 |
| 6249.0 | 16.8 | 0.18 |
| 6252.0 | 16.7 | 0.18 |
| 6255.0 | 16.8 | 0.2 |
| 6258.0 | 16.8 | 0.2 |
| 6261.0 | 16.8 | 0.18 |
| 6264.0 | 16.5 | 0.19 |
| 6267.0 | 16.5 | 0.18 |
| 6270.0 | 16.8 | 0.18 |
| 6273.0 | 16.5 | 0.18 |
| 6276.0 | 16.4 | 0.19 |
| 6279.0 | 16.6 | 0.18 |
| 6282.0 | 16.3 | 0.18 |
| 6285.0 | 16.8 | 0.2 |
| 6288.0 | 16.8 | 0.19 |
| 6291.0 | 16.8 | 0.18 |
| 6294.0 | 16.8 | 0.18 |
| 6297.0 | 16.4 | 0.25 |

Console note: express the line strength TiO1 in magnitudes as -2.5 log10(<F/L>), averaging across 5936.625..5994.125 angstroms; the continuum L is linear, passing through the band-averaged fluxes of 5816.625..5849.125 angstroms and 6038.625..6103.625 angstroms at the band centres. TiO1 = -0.004 mag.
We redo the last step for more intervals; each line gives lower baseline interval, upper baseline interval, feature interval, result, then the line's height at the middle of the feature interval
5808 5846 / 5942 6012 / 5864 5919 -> 0.02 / 18.2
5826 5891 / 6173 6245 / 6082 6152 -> 0.01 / 17.3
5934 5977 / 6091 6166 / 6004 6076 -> 0.00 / 17.5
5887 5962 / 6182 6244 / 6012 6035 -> 0.00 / 17.6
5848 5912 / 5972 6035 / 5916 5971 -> -0.01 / 17.8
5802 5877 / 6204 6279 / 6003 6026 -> 0.01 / 17.7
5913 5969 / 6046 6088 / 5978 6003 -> 0.00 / 17.7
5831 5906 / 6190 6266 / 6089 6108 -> 0.00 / 17.3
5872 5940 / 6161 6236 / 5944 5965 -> -0.02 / 17.7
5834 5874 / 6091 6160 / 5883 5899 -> 0.04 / 18.1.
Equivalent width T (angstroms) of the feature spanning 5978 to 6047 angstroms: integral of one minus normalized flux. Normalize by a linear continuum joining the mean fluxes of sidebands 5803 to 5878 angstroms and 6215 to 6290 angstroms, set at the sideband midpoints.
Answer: 0.42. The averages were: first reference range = 18.4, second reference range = 16.7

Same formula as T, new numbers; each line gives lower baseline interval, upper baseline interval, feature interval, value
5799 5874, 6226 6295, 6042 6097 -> 0.5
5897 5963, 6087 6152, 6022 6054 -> 0.1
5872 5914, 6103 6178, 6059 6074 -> 0.0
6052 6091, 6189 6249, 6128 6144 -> 0.0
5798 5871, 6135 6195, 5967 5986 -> 0.2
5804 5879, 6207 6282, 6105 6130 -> 0.1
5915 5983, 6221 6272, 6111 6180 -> 0.2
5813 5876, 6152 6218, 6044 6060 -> 0.1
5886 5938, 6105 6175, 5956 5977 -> -0.2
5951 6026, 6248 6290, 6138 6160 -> -0.1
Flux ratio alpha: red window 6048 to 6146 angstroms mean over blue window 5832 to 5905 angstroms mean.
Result 1.0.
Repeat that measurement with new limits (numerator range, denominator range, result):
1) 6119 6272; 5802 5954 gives 0.93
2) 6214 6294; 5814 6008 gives 0.93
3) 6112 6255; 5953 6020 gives 0.96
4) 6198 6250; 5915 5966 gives 0.93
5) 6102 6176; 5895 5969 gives 0.95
